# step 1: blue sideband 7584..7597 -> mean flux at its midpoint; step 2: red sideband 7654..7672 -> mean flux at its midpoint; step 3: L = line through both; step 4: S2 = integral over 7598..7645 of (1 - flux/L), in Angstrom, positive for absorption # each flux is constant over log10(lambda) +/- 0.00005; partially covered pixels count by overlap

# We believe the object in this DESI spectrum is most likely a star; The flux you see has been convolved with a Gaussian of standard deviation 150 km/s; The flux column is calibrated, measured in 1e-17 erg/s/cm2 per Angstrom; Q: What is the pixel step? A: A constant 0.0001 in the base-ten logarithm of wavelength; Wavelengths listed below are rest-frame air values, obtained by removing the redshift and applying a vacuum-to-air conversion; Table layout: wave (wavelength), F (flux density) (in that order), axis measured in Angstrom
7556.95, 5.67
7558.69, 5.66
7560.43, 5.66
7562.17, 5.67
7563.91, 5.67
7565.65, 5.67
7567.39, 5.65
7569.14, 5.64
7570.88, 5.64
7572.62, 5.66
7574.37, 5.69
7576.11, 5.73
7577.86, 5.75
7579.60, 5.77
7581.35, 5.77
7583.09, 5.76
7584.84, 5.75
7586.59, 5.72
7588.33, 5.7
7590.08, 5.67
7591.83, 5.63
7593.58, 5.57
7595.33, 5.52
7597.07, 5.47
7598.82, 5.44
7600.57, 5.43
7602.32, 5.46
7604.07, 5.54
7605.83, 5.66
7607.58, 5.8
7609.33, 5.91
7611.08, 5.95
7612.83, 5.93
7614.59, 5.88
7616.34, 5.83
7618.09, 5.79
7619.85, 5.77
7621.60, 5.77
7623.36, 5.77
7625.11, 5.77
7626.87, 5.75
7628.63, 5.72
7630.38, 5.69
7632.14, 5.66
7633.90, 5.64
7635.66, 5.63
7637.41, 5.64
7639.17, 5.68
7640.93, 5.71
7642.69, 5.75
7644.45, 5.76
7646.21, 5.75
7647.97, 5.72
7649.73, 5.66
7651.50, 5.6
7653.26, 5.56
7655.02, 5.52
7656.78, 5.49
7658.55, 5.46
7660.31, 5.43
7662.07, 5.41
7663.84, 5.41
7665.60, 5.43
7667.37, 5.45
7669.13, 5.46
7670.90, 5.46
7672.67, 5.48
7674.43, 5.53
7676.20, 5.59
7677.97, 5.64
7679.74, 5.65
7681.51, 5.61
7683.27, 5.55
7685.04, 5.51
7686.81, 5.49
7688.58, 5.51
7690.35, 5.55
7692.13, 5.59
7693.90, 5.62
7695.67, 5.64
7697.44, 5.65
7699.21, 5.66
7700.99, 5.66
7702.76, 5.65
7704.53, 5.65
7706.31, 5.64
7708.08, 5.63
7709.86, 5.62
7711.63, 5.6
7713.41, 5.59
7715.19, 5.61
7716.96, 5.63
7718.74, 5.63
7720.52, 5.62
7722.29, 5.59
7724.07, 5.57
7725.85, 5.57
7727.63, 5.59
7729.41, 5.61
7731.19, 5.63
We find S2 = -1.31 Angstrom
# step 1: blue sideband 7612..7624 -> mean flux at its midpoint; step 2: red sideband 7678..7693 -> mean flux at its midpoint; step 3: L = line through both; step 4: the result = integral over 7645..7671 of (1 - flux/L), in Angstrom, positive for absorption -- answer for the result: 0.6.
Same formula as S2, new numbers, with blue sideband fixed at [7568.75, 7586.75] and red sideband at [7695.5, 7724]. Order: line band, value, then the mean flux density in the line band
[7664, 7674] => 0.4 Angstrom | 5.46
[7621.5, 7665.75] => 0.3 Angstrom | 5.63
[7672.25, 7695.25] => 0.3 Angstrom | 5.57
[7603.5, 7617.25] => -0.3 Angstrom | 5.82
